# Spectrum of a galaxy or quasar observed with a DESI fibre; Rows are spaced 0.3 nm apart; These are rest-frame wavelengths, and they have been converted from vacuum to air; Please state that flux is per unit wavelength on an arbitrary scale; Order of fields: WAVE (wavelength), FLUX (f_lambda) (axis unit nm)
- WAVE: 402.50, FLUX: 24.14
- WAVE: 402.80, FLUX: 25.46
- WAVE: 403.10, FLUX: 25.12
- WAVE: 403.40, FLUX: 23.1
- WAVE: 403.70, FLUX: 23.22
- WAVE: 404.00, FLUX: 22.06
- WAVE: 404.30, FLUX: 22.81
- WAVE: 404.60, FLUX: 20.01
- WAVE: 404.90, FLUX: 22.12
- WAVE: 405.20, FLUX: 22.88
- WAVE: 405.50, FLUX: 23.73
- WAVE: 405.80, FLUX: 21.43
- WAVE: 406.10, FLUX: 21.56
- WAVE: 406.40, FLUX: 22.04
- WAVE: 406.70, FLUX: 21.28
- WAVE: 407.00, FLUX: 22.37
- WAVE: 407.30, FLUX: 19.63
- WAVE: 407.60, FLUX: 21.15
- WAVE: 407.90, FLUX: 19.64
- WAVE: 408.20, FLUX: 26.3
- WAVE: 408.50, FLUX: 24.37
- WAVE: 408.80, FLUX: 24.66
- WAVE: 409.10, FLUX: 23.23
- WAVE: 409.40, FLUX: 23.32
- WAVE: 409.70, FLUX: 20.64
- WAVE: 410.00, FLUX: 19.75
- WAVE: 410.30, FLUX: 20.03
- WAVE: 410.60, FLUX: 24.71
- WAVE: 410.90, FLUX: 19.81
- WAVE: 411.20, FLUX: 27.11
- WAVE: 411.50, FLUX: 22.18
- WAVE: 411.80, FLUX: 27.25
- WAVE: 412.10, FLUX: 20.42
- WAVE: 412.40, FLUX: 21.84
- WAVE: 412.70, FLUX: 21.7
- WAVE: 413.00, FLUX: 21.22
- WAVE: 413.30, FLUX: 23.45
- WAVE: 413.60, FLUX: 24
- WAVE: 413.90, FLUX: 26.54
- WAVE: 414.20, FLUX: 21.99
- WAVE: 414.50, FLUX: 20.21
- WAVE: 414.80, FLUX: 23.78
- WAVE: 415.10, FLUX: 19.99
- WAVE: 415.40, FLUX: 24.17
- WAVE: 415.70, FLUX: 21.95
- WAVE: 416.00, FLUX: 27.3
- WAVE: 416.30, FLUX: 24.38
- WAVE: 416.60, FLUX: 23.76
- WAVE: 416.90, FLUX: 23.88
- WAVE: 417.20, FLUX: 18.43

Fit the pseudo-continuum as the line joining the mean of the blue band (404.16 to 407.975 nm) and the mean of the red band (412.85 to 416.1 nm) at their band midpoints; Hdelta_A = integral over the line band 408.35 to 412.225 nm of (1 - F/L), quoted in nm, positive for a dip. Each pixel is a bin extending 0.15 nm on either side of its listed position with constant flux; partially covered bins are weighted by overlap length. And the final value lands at -0.09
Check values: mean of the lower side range 21.6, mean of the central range 22.9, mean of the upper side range 23.1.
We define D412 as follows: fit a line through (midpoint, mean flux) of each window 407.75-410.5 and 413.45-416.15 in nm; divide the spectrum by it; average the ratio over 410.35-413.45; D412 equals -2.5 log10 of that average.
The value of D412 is 0.00 mag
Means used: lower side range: 22.5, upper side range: 23.3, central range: 22.9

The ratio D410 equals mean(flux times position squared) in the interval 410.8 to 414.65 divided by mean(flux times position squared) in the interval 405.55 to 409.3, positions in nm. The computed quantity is 1.05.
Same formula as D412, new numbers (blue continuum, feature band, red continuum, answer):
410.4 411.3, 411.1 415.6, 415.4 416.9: 0.04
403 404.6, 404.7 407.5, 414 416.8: 0.05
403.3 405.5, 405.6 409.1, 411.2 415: 0.02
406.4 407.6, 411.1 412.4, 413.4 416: -0.07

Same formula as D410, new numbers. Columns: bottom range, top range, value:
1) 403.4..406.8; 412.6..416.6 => 1.10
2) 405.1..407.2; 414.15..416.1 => 1.07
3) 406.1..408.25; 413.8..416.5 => 1.12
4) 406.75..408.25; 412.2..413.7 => 1.07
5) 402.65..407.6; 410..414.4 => 1.06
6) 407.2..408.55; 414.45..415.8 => 1.04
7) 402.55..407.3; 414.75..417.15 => 1.10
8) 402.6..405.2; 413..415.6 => 1.05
